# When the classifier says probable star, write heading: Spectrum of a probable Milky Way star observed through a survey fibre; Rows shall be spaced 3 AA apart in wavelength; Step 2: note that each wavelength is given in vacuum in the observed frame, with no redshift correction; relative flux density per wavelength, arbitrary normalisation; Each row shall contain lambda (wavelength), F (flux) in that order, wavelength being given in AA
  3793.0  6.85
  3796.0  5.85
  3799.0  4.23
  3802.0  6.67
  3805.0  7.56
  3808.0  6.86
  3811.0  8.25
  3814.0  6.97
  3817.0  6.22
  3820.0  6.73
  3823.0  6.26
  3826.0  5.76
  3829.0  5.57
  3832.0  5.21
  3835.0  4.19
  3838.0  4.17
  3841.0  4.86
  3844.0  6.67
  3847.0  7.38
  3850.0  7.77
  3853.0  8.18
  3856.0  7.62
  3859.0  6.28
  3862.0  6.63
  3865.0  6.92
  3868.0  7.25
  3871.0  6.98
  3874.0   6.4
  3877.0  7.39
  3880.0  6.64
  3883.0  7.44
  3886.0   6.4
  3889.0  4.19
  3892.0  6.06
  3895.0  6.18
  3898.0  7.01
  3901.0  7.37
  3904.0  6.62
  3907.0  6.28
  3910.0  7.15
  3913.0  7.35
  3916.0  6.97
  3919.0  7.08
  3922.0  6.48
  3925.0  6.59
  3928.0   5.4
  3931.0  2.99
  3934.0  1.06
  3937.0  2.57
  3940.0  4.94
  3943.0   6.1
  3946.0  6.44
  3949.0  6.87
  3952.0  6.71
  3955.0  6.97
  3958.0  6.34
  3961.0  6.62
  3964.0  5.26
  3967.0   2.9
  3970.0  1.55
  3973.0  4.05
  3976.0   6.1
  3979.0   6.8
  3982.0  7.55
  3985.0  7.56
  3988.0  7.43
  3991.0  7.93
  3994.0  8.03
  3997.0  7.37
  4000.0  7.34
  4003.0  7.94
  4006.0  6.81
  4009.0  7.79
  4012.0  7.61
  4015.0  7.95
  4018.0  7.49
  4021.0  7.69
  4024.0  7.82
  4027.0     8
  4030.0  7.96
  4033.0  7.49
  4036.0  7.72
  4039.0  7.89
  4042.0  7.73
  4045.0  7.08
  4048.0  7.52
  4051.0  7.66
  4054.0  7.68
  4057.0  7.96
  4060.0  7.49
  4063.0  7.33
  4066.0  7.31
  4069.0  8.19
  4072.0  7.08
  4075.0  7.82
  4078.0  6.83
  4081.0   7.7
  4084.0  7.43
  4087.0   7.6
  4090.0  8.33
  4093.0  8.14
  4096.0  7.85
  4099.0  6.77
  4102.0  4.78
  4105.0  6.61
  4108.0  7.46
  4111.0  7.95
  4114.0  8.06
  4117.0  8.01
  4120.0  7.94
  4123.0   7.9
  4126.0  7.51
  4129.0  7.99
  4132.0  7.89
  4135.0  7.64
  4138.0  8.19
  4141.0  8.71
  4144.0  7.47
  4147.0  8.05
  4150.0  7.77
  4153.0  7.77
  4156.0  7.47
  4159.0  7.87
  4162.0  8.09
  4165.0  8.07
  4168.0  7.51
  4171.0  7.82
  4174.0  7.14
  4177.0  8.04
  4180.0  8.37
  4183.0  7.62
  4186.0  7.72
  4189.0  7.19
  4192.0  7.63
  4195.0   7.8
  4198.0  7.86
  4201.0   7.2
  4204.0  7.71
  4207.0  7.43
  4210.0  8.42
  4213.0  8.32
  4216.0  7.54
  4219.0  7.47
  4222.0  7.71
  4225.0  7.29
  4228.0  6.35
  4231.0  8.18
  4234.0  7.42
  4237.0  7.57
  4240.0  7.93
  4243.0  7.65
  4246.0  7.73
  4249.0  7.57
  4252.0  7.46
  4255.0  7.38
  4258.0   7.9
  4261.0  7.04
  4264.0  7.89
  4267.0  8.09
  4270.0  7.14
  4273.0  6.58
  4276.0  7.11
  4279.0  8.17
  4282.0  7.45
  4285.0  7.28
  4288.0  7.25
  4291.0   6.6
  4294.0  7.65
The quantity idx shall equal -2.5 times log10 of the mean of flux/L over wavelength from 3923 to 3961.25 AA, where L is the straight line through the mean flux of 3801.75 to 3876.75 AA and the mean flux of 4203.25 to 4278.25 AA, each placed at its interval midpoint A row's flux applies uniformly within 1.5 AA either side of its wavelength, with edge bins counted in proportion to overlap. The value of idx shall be 0.27 mag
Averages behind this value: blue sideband 6.55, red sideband 7.56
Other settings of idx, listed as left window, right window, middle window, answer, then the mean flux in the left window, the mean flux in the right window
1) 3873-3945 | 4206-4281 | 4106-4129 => -0.13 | 5.94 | 7.57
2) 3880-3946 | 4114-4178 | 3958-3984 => 0.21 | 5.85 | 7.85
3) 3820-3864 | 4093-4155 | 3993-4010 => -0.08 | 6.21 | 7.63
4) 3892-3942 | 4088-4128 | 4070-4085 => -0.03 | 5.77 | 7.49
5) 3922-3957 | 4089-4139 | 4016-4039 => -0.21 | 5.22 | 7.58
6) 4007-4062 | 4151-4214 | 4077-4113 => 0.06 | 7.68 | 7.76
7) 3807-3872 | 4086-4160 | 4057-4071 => -0.03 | 6.48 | 7.67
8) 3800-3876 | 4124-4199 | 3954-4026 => 0.07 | 6.52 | 7.81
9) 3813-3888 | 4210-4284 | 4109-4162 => -0.09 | 6.46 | 7.56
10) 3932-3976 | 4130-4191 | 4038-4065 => -0.20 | 4.9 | 7.82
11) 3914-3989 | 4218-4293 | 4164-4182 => -0.13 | 5.57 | 7.45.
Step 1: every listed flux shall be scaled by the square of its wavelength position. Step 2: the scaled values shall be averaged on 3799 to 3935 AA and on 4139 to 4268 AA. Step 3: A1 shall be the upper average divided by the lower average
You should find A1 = 1.43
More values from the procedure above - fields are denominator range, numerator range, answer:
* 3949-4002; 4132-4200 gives 1.36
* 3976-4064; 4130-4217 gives 1.11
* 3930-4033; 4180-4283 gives 1.35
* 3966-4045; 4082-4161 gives 1.15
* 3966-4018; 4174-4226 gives 1.27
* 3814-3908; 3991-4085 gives 1.30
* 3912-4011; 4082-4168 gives 1.37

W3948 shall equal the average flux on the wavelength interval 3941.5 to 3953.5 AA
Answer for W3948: 6.53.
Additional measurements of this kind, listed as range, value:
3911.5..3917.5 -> 7.16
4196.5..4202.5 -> 7.53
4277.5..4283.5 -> 7.81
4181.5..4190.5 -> 7.51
